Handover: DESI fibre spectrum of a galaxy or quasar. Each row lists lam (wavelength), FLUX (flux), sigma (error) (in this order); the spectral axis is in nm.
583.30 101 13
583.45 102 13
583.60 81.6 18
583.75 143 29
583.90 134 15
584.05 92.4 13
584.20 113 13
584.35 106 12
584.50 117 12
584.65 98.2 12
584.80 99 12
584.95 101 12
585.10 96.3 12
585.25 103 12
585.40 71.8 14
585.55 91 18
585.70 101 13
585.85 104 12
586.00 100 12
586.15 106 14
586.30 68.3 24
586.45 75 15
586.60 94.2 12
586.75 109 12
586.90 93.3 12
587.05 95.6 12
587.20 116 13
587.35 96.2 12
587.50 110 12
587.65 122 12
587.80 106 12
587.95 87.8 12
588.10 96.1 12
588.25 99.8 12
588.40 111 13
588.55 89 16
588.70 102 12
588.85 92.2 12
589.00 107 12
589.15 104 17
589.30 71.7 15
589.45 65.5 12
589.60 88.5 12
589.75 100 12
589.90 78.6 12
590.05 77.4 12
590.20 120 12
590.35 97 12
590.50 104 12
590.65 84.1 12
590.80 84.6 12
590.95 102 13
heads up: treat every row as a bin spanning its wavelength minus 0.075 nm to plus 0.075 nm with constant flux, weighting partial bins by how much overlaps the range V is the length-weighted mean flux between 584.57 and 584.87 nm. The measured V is 98.9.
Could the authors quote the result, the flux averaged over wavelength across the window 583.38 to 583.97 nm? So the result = 115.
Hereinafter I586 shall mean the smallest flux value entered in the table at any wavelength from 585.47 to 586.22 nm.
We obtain 91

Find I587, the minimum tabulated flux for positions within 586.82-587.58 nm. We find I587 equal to 93.3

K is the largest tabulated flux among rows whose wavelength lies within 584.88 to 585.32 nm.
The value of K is 103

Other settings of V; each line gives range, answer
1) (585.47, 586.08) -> 98.8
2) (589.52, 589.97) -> 88.9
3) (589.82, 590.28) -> 92.1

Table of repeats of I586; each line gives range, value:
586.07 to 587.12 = 68.3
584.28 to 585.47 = 71.8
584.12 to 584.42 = 106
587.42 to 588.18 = 87.8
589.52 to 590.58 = 77.4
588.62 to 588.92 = 92.2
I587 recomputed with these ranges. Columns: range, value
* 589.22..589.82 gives 65.5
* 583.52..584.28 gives 81.6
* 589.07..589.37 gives 71.7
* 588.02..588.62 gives 89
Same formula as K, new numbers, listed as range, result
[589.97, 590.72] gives 120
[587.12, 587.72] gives 122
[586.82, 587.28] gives 116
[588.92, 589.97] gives 107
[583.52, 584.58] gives 143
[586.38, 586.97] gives 109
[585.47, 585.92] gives 104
